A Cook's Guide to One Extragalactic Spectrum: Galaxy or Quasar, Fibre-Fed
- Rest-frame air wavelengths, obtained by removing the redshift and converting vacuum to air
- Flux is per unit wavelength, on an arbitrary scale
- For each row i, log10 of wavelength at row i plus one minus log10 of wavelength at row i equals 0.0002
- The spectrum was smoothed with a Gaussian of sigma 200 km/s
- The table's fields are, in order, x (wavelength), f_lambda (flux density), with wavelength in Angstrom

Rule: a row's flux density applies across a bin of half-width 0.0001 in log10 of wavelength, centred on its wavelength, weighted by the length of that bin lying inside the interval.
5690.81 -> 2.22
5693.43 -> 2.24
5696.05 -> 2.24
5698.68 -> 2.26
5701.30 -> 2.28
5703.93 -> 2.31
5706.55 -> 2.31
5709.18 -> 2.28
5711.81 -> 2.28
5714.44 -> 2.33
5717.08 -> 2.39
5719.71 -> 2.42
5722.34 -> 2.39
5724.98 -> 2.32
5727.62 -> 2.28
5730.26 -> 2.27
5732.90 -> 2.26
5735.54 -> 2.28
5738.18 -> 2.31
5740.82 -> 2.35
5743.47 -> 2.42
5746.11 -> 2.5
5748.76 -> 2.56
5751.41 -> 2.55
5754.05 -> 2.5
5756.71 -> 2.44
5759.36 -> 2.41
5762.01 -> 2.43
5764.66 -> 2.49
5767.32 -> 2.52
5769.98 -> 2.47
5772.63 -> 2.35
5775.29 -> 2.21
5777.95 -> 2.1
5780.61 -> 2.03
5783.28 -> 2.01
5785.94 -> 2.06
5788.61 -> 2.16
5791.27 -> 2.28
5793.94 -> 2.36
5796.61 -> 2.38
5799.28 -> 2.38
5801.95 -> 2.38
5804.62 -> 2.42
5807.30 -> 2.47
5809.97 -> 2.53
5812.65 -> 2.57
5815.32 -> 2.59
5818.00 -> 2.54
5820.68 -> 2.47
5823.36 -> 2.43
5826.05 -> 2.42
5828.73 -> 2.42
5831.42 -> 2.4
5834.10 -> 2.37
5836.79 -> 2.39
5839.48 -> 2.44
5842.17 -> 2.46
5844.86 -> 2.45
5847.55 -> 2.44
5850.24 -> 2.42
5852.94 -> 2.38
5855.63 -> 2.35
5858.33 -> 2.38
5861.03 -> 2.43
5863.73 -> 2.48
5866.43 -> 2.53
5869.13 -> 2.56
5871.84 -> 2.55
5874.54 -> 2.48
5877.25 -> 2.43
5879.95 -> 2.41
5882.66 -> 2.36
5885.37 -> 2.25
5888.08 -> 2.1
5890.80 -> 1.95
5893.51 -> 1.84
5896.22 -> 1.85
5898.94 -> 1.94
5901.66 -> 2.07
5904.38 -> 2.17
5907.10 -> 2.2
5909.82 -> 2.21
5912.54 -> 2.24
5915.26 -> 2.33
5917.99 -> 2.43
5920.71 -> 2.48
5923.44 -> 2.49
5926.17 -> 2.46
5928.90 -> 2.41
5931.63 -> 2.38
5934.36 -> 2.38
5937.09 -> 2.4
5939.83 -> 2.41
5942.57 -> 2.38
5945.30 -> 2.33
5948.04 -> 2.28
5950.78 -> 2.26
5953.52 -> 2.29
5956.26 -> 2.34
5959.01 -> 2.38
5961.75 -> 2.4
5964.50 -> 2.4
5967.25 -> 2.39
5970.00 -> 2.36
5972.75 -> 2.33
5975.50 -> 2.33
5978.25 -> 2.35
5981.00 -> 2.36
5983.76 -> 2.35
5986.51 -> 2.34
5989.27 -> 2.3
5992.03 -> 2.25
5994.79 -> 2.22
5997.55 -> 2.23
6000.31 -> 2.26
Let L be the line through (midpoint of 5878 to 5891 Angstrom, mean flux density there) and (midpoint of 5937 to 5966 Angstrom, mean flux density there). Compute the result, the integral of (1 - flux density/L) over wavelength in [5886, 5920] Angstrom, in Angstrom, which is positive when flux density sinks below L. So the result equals 2.3 Angstrom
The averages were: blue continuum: 2.25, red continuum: 2.35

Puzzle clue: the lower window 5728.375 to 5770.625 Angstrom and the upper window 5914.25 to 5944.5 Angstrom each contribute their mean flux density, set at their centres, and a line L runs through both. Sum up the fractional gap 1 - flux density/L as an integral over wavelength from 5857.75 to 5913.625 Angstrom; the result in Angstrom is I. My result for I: 3.66 Angstrom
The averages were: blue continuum 2.42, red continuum 2.41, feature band 2.26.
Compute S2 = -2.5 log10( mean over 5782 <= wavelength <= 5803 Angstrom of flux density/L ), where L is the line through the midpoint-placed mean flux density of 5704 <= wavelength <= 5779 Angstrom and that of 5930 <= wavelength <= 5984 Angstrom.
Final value 0.06 mag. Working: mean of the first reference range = 2.37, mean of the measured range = 2.25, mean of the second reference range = 2.36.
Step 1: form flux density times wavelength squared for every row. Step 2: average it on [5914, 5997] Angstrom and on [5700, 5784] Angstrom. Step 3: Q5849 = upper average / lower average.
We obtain 1.08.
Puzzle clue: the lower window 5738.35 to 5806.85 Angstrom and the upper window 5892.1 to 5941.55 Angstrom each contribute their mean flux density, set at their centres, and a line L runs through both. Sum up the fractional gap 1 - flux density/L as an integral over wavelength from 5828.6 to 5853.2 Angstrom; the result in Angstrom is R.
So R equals -1.2 Angstrom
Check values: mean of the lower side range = 2.35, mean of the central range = 2.42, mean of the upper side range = 2.26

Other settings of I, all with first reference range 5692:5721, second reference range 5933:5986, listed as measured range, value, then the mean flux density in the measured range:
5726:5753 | -0.8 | 2.38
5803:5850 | -2.6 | 2.46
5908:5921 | 0.1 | 2.32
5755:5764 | -0.5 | 2.43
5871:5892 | 0.2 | 2.31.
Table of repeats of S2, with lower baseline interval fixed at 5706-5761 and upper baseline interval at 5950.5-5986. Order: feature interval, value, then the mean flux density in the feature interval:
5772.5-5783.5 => 0.12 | 2.13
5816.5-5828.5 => -0.04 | 2.46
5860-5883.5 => -0.05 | 2.47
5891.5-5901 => 0.24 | 1.9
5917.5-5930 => -0.05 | 2.46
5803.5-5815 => -0.06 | 2.51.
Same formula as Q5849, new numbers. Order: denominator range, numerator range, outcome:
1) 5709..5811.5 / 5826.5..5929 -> 1.03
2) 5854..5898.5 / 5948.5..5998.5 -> 1.04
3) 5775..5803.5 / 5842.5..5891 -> 1.11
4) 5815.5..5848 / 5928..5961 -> 1.00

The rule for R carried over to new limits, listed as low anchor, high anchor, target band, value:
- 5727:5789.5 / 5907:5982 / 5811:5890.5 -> -2.7 Angstrom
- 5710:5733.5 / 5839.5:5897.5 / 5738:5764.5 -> -1.4 Angstrom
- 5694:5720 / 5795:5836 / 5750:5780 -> -0.2 Angstrom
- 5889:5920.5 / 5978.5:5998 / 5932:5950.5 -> -1.3 Angstrom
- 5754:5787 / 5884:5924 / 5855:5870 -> -1.7 Angstrom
